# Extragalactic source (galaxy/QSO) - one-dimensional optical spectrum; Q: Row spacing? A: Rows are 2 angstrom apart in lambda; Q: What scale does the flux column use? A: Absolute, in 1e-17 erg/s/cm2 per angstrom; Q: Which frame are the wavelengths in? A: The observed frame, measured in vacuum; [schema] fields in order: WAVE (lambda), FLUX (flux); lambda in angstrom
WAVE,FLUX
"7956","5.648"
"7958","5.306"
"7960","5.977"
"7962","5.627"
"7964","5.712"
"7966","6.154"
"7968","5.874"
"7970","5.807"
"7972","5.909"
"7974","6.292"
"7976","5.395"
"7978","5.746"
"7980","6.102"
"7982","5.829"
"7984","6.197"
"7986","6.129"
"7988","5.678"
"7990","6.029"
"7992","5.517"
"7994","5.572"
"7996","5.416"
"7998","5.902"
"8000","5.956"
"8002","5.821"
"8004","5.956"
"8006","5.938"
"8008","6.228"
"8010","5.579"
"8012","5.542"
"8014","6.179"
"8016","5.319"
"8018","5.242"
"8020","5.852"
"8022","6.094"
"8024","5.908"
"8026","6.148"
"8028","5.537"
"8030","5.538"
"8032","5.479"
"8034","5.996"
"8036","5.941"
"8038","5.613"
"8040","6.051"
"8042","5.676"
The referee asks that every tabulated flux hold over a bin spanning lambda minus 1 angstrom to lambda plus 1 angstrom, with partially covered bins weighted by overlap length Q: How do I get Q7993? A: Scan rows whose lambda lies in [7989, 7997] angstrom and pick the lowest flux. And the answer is 5.416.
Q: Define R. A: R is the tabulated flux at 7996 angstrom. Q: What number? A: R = 5.416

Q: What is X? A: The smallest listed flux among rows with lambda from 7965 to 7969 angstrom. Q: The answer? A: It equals 5.874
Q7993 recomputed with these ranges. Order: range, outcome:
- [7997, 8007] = 5.821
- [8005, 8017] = 5.319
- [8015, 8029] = 5.242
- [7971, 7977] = 5.395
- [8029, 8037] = 5.479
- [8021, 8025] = 5.908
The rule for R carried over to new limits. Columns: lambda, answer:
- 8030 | 5.538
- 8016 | 5.319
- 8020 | 5.852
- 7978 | 5.746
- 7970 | 5.807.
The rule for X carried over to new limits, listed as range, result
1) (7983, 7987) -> 6.129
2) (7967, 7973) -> 5.807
